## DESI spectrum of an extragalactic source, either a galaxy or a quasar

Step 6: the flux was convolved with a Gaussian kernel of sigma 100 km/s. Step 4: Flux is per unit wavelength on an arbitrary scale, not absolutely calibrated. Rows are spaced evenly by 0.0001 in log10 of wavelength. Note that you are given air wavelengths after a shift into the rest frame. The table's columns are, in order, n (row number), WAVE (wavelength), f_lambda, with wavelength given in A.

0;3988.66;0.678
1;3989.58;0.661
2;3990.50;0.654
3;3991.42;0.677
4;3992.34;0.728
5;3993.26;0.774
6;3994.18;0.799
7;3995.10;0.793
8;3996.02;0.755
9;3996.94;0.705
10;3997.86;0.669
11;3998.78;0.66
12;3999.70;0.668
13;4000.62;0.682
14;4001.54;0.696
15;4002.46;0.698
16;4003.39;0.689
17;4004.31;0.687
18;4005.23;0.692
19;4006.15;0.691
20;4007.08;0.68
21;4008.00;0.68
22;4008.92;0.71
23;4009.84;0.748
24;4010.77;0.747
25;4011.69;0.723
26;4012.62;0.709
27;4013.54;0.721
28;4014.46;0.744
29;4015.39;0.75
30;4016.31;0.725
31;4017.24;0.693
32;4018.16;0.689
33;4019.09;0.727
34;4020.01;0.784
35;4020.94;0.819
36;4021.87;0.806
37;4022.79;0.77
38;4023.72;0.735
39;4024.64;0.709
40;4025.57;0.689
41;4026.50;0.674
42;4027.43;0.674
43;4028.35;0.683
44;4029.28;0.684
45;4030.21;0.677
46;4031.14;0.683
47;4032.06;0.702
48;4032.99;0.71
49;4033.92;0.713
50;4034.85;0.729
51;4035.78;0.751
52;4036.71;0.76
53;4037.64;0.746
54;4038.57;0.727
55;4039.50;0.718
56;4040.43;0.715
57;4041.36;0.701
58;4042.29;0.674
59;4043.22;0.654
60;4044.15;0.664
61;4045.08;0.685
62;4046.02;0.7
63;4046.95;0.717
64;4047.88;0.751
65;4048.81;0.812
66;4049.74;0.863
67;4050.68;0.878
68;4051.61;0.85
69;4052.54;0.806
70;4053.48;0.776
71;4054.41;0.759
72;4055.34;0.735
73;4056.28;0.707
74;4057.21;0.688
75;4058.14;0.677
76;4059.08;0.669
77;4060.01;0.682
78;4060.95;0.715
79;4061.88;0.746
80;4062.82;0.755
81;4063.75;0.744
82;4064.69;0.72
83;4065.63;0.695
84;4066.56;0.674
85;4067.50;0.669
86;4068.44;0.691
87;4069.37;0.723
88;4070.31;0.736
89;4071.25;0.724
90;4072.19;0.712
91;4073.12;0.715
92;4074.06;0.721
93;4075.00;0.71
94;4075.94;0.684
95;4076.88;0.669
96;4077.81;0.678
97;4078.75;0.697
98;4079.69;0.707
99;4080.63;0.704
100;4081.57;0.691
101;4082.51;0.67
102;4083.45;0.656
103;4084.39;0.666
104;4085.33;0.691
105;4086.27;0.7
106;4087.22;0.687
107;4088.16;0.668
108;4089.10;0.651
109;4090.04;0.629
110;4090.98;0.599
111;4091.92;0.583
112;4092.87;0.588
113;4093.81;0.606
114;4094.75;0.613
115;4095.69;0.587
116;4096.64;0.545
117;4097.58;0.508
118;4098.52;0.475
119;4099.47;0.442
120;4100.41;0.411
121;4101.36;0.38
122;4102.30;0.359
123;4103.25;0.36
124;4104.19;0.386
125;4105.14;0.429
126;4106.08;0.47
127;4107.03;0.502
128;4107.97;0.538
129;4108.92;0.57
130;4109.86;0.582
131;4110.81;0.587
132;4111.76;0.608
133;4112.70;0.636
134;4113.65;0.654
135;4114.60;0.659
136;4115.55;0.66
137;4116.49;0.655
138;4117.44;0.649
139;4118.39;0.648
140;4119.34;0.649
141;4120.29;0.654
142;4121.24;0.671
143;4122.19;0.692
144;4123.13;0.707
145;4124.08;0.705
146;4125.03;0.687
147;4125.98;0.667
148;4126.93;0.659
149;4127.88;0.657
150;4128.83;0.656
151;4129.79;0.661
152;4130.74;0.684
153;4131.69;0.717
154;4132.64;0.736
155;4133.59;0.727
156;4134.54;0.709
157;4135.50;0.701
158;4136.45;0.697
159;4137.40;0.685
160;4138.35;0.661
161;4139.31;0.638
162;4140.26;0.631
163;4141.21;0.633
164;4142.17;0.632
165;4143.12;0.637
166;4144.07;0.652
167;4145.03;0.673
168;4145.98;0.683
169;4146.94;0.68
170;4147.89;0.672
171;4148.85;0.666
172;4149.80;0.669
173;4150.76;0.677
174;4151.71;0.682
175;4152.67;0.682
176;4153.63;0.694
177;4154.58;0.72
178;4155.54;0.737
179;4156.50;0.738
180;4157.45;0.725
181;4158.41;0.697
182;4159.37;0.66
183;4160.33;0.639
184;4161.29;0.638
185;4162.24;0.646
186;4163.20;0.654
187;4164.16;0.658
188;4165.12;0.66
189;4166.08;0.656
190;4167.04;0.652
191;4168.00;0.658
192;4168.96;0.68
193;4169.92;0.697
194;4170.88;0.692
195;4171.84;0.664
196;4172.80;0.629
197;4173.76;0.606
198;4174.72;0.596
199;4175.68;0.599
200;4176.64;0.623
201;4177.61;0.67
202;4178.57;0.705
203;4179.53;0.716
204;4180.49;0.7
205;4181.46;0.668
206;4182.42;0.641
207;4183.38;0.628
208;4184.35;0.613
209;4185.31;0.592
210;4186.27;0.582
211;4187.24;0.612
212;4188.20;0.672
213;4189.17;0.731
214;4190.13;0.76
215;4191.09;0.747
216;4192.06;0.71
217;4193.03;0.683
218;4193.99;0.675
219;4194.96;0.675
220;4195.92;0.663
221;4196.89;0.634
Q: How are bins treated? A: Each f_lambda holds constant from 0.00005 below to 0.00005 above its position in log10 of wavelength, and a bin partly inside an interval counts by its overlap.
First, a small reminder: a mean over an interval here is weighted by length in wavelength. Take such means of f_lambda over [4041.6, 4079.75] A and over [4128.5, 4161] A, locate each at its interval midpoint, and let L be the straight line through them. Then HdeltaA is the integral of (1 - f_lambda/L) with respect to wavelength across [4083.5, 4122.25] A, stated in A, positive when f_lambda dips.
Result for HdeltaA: 6.9 A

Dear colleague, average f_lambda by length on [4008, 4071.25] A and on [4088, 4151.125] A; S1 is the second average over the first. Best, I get 0.8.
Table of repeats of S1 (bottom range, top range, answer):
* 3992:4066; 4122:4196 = 0.93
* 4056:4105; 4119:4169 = 1.06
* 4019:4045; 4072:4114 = 0.83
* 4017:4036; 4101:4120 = 0.77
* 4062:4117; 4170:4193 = 1.07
